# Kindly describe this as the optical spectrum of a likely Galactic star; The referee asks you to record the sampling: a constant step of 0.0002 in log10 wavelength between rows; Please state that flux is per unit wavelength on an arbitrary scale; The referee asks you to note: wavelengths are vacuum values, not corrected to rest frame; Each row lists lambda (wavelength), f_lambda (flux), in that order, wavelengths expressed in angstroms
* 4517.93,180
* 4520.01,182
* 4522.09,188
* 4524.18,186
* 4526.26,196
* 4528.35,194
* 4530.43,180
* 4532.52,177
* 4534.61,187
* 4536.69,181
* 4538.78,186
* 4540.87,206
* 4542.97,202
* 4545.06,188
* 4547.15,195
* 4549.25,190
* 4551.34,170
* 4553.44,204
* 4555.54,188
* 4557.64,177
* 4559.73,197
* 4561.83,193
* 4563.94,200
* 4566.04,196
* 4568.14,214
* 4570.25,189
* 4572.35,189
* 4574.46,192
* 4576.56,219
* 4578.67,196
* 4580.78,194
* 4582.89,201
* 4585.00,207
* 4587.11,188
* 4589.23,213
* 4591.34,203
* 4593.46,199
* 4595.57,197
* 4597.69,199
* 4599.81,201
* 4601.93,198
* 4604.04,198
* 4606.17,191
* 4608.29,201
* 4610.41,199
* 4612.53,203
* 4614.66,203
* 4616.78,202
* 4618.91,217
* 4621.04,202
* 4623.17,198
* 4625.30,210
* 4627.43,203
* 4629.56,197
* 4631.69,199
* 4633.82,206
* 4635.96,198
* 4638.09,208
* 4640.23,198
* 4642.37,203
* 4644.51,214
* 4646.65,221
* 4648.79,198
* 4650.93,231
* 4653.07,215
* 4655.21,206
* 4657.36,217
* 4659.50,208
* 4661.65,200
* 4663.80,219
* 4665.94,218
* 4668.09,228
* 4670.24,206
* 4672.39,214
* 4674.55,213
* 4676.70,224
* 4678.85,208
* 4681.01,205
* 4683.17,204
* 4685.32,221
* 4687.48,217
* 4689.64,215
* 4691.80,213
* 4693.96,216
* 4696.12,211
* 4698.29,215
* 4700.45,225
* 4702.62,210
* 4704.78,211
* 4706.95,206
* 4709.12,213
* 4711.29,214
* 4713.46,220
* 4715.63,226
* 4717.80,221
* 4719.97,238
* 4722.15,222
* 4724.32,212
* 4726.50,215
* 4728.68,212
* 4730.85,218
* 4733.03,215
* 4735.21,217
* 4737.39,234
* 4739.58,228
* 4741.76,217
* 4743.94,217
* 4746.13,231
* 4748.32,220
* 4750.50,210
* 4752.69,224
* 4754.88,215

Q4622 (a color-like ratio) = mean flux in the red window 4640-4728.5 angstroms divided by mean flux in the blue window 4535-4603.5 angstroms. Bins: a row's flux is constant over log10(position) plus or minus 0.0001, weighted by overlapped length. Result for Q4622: 1.09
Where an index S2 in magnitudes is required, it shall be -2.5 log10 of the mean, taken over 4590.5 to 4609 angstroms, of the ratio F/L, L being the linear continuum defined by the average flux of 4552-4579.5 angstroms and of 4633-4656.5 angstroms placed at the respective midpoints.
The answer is 0.02 mag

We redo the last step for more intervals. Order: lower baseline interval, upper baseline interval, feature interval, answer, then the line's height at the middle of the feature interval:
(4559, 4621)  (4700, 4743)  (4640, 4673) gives -0.02 mag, 209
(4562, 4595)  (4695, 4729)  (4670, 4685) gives 0.01 mag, 213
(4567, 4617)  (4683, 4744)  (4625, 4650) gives 0.01 mag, 206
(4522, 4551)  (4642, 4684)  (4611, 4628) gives 0.00 mag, 205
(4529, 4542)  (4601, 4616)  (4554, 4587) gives -0.02 mag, 193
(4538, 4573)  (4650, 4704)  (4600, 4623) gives 0.01 mag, 203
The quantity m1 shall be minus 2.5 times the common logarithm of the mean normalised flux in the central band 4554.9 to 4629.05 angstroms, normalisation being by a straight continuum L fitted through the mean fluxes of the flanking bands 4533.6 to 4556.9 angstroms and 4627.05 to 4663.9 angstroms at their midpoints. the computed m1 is -0.01 mag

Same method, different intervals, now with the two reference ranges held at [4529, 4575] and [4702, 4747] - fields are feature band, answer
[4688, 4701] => -0.01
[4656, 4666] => -0.02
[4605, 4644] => 0.00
